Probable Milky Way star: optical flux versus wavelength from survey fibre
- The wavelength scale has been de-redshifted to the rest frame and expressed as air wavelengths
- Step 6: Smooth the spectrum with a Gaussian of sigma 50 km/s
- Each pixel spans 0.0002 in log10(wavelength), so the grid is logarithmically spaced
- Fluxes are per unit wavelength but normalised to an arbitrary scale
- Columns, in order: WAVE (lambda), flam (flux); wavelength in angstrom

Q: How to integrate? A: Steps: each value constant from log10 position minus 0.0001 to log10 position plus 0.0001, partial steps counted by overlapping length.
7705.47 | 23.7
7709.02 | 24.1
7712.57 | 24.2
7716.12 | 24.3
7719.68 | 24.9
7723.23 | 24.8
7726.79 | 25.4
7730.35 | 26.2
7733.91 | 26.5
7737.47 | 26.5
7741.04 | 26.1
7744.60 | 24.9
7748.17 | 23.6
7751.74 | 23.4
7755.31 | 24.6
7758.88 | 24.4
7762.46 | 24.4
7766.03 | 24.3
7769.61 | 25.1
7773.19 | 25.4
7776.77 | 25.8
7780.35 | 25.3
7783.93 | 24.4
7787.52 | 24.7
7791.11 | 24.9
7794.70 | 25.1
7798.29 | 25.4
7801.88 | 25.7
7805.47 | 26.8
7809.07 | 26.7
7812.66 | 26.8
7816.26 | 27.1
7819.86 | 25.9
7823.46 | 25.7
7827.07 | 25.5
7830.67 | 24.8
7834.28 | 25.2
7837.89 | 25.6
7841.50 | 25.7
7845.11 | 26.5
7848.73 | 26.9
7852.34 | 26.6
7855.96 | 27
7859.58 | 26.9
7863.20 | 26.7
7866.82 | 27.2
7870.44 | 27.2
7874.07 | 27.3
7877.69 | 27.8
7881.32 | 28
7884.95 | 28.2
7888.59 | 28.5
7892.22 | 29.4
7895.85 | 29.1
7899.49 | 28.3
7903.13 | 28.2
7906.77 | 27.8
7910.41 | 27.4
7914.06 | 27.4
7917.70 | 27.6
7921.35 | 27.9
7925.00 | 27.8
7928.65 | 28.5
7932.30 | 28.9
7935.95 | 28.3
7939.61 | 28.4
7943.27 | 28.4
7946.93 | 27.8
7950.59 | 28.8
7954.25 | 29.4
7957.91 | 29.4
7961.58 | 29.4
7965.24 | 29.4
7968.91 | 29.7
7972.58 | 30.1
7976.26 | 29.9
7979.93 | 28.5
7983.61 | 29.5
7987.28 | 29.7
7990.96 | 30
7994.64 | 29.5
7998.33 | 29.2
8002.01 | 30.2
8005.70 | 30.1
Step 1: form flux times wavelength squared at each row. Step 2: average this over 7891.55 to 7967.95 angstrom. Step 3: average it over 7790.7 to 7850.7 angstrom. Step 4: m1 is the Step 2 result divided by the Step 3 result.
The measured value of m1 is 1.1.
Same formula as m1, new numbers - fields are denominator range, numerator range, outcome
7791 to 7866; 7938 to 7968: 1.14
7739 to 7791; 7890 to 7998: 1.22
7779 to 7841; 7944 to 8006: 1.20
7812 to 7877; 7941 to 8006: 1.15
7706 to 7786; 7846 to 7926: 1.15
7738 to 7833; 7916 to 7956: 1.16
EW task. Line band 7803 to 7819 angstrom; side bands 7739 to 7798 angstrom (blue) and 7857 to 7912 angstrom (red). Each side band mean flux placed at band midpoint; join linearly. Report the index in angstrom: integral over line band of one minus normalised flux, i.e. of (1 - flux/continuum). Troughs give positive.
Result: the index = -0.5 angstrom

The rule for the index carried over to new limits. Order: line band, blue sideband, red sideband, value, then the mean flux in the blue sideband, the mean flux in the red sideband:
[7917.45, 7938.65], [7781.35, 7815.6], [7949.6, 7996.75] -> 0.2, 25.7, 29.5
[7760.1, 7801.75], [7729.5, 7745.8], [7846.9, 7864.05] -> 2.1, 26.1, 26.8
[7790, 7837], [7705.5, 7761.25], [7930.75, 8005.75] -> 1.0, 24.9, 29.2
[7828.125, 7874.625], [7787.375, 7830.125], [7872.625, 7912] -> 1.2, 25.9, 28.2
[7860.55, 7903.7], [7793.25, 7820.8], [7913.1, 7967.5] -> -0.7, 26.2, 28.5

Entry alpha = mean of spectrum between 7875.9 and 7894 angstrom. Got 28.4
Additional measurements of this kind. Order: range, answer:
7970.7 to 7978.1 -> 30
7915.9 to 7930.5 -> 27.9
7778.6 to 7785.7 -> 24.9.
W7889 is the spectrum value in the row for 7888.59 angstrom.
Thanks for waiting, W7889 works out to 28.5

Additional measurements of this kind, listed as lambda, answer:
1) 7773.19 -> 25.4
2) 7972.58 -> 30.1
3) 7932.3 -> 28.9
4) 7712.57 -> 24.2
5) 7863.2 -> 26.7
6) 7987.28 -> 29.7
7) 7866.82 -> 27.2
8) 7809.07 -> 26.7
